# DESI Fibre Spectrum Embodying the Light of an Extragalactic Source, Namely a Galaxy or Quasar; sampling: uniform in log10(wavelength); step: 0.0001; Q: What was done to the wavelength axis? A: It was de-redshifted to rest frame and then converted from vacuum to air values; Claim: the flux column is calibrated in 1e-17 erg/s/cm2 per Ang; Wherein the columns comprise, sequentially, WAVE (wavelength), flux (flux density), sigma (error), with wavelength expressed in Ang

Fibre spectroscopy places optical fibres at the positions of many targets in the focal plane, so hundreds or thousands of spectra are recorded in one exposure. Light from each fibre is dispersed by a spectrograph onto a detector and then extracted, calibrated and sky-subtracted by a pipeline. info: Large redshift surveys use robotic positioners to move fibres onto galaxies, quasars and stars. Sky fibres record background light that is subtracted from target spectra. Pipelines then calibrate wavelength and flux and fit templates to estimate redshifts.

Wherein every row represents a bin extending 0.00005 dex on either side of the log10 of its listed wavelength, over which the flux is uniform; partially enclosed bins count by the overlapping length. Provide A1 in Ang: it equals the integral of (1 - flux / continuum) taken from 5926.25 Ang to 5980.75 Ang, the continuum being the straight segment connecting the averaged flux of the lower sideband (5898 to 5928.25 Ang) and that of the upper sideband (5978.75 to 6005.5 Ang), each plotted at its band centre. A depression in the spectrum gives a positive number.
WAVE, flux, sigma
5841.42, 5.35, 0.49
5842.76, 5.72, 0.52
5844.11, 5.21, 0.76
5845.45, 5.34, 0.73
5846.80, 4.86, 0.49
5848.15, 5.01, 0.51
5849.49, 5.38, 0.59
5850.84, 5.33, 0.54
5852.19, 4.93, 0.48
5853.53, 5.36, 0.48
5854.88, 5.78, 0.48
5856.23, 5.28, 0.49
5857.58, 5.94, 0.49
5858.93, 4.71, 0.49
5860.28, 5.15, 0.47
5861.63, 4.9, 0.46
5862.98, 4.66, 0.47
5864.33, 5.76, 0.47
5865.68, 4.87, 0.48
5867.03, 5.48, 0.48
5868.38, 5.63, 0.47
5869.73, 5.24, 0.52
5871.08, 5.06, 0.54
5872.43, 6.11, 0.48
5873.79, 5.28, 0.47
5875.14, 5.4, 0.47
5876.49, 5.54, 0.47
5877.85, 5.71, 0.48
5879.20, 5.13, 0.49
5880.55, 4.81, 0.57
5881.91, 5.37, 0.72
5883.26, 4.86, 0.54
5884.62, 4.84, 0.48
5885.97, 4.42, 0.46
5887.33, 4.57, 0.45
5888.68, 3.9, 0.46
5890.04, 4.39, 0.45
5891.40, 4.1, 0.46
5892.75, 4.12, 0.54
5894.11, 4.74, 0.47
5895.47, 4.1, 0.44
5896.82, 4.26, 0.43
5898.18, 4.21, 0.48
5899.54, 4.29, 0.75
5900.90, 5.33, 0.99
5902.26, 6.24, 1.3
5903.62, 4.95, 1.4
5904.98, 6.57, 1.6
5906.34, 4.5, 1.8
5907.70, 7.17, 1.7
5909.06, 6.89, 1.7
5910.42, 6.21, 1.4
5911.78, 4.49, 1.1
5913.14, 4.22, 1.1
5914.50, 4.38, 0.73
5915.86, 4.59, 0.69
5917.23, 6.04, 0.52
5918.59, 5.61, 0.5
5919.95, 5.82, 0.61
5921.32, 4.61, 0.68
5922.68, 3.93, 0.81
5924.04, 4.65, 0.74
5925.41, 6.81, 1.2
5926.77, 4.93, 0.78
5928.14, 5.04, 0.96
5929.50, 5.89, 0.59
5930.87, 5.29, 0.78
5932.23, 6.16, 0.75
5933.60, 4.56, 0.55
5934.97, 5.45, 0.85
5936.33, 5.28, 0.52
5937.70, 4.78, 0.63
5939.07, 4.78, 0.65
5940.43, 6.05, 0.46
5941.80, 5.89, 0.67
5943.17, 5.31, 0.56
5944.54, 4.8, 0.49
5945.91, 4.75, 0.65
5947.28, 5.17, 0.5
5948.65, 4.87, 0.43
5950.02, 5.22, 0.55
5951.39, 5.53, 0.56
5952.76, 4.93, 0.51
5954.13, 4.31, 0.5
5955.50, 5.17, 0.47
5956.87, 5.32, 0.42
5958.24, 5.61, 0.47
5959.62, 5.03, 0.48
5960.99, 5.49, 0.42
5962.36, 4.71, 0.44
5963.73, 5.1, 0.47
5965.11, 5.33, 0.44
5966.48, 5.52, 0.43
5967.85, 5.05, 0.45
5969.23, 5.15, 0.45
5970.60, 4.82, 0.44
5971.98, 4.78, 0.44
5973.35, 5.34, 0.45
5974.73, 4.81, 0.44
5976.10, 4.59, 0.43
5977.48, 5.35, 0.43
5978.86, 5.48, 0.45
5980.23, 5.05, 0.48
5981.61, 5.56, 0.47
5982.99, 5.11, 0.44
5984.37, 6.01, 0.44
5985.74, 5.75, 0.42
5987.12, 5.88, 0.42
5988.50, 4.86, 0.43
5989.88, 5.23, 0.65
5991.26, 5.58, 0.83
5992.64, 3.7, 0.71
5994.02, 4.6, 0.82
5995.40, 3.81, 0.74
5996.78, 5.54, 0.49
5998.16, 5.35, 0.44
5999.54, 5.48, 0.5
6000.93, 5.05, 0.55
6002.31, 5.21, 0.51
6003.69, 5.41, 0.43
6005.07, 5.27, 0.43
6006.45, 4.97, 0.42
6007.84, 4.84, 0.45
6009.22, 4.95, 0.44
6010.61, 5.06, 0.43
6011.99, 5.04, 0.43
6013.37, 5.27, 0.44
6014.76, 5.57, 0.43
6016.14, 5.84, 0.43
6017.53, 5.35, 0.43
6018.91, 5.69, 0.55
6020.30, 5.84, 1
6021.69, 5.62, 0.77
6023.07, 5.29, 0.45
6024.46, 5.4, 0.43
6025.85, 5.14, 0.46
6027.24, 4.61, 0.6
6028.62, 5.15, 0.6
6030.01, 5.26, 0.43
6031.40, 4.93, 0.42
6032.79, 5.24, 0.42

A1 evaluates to 0.8 Ang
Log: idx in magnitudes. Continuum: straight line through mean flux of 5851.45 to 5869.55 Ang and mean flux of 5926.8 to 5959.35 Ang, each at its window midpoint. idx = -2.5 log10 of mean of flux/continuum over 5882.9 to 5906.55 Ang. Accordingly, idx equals 0.12 mag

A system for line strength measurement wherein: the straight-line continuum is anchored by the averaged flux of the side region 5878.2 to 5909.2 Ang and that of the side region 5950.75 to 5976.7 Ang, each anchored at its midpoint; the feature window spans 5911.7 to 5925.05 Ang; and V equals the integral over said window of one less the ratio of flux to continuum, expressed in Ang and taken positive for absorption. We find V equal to 0.2 Ang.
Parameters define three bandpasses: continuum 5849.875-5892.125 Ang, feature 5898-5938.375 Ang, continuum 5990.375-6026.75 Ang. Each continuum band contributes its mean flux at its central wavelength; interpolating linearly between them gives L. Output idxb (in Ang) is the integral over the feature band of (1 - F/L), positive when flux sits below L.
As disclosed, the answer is -1.35 Ang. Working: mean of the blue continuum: 5.11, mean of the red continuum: 5.18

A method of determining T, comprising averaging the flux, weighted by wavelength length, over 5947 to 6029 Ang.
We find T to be 5.18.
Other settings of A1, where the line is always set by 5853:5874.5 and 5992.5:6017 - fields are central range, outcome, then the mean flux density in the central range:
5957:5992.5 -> -0.61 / 5.22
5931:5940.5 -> -0.08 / 5.25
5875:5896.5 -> 2.29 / 4.73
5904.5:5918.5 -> -0.67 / 5.5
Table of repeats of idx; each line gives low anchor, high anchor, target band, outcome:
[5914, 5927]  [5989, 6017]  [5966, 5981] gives 0.006 mag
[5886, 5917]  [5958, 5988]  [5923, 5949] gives -0.041 mag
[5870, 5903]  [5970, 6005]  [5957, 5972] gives -0.019 mag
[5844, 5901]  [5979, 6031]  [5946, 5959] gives 0.007 mag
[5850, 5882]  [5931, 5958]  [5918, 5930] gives -0.005 mag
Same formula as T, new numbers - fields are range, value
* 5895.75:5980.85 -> 5.2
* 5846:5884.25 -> 5.27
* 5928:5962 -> 5.23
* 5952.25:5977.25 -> 5.07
